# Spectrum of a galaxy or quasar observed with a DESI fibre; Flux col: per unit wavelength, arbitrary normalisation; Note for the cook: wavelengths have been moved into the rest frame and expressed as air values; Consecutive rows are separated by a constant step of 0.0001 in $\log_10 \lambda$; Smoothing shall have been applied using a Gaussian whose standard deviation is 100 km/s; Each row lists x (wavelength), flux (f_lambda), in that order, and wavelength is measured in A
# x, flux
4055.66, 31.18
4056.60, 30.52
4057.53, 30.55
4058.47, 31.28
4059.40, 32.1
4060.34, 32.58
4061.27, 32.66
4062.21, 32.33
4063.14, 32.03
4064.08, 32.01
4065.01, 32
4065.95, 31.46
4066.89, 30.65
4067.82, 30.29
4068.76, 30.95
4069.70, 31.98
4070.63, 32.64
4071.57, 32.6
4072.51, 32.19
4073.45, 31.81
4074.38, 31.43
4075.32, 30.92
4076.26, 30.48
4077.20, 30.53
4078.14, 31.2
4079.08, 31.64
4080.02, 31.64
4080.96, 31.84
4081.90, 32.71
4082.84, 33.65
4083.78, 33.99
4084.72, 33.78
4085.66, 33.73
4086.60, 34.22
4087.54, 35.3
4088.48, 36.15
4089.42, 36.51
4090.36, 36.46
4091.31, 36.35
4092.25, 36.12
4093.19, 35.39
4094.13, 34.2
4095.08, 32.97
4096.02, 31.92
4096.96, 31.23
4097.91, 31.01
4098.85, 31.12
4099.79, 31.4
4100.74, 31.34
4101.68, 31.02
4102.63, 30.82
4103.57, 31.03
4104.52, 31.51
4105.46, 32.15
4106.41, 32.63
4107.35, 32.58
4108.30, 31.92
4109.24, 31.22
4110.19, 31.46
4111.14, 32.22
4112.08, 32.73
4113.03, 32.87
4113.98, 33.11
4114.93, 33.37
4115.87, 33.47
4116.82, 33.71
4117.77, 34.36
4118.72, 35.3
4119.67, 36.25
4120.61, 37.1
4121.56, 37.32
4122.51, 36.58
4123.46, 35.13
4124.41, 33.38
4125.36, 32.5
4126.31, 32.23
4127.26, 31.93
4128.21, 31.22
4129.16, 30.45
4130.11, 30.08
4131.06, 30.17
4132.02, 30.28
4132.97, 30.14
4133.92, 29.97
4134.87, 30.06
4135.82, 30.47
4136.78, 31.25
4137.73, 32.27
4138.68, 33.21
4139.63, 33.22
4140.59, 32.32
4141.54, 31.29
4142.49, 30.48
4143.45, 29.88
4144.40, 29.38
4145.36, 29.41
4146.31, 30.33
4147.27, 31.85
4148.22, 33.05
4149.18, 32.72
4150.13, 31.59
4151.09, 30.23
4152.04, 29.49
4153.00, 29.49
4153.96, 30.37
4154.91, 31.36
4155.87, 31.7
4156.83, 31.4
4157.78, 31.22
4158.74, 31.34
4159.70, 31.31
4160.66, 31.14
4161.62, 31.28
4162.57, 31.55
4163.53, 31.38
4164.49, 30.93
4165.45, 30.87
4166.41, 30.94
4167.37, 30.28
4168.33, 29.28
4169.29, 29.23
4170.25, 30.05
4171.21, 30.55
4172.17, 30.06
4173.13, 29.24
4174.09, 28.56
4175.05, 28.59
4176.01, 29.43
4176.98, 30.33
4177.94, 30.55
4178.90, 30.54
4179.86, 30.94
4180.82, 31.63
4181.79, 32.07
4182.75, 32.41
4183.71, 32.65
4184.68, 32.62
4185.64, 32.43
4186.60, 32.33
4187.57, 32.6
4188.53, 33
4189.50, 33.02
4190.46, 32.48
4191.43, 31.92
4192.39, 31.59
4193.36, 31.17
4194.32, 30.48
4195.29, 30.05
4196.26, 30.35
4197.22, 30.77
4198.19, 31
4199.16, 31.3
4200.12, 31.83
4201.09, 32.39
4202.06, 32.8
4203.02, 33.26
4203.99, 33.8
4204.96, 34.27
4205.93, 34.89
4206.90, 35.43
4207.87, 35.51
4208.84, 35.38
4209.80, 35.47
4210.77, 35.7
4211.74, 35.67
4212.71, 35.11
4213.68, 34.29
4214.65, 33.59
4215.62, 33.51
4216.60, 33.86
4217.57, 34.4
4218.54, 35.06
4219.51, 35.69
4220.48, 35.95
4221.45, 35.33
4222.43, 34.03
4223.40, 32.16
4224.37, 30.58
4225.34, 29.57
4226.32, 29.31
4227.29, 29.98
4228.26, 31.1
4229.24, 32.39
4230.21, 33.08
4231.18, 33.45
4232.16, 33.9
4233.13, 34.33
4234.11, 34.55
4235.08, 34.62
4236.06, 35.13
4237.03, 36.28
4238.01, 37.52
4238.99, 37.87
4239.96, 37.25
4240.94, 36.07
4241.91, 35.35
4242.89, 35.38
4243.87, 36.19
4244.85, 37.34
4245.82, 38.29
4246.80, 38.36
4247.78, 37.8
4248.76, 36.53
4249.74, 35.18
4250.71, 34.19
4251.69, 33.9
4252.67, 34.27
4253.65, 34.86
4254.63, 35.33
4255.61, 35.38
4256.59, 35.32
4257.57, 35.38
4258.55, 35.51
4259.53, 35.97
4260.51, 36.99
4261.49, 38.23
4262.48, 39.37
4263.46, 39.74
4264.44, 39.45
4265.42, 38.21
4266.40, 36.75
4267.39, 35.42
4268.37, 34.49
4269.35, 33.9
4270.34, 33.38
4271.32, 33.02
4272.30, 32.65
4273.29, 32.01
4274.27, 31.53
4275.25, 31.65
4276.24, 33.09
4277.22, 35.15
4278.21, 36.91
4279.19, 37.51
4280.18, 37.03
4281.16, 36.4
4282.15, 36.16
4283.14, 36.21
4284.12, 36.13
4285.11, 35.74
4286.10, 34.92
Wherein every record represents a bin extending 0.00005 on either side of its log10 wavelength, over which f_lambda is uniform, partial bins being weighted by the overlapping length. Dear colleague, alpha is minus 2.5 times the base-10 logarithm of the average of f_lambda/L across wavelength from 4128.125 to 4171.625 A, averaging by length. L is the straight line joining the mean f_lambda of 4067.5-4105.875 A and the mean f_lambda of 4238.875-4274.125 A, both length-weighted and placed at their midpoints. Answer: 0.10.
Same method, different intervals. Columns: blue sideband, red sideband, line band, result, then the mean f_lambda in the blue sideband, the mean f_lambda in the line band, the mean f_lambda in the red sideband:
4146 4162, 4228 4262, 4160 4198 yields 0.05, 31.2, 31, 35.5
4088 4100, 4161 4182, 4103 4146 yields 0.01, 34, 32.3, 30.4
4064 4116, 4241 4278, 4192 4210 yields 0.06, 32.5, 32.7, 35.6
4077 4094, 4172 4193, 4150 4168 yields 0.04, 34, 30.9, 31.3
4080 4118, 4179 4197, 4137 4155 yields 0.04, 33.1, 31.2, 31.8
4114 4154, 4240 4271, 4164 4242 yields 0.06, 32.1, 32.7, 36.2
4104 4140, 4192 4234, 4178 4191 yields 0.03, 32.6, 32.2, 33.1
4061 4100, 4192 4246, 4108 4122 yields -0.03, 32.7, 33.8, 33.8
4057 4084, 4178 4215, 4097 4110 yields 0.02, 31.8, 31.5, 32.8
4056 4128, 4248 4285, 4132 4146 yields 0.09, 32.8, 30.9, 35.5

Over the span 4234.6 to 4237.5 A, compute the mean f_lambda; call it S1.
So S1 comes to 35.3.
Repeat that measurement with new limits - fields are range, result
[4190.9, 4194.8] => 31.3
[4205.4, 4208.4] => 35.2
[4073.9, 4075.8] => 31.3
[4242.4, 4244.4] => 35.7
